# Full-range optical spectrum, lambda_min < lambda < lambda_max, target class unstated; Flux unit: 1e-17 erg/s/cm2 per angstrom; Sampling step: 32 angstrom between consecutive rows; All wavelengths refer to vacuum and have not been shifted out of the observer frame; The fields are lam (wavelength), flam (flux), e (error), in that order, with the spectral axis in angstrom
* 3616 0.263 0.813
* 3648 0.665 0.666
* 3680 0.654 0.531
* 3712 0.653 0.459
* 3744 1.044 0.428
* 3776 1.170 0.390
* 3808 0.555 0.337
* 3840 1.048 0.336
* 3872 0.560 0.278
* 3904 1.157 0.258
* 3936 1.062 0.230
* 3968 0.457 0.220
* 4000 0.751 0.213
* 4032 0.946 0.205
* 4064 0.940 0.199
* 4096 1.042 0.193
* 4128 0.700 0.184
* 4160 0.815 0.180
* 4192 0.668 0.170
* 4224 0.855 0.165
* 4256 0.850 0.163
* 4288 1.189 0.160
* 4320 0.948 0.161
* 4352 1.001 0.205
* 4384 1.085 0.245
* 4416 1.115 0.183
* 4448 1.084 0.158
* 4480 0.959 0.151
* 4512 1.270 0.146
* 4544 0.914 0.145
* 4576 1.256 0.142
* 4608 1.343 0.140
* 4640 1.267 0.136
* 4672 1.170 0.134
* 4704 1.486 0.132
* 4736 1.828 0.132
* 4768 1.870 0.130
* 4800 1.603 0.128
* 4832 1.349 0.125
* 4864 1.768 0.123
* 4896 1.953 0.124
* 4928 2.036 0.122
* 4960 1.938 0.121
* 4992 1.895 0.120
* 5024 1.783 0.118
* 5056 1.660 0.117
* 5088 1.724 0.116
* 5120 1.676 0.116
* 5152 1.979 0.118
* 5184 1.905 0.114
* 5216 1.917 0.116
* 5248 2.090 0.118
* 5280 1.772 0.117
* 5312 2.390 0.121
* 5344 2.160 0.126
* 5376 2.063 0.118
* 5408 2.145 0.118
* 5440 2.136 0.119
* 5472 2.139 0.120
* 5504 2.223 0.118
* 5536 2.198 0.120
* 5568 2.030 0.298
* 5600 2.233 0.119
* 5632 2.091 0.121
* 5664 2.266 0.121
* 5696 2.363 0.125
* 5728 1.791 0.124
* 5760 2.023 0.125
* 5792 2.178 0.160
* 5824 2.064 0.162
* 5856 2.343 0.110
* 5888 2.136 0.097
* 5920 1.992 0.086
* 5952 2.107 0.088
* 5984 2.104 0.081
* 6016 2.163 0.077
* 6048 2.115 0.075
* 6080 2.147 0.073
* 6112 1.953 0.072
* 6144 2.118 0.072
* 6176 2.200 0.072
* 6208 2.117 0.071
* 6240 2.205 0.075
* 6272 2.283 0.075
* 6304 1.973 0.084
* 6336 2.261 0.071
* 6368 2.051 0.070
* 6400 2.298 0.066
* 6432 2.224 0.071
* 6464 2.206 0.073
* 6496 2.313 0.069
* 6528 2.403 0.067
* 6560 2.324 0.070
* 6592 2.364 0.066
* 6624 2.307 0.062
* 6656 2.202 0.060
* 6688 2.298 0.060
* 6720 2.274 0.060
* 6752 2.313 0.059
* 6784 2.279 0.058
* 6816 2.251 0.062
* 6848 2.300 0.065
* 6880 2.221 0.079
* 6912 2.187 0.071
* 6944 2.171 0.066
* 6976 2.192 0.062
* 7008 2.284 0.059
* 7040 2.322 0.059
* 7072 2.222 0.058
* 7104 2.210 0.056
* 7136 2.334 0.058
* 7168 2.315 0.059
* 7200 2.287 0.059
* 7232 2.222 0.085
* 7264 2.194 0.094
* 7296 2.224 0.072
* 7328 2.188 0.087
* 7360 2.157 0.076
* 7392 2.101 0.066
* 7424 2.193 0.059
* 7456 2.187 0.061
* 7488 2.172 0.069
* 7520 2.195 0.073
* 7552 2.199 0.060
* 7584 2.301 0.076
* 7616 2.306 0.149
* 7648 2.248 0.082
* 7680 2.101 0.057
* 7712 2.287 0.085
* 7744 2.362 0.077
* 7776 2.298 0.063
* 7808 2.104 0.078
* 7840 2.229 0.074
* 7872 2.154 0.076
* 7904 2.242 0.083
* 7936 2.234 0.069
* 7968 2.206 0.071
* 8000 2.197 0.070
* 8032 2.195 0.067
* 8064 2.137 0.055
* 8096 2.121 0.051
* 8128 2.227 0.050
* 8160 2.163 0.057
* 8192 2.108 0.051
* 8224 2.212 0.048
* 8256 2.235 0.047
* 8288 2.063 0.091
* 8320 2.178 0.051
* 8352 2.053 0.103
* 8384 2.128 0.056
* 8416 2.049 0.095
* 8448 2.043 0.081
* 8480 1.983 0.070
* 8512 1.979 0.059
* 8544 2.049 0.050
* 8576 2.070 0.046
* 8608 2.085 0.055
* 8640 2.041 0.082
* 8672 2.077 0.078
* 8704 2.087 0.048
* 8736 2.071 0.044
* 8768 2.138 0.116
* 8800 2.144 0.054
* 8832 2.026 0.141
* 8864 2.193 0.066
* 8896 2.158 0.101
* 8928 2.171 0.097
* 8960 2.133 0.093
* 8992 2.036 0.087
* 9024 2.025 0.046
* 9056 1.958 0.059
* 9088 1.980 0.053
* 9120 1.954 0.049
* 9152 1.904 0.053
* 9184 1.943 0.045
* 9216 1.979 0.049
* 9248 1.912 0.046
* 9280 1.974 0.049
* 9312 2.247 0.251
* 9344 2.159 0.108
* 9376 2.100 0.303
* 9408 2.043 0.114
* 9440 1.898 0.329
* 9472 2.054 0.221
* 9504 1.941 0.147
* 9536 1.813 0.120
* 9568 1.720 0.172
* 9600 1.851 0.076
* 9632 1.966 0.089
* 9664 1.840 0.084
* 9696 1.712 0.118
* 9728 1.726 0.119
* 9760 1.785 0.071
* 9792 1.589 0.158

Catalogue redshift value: 0.18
